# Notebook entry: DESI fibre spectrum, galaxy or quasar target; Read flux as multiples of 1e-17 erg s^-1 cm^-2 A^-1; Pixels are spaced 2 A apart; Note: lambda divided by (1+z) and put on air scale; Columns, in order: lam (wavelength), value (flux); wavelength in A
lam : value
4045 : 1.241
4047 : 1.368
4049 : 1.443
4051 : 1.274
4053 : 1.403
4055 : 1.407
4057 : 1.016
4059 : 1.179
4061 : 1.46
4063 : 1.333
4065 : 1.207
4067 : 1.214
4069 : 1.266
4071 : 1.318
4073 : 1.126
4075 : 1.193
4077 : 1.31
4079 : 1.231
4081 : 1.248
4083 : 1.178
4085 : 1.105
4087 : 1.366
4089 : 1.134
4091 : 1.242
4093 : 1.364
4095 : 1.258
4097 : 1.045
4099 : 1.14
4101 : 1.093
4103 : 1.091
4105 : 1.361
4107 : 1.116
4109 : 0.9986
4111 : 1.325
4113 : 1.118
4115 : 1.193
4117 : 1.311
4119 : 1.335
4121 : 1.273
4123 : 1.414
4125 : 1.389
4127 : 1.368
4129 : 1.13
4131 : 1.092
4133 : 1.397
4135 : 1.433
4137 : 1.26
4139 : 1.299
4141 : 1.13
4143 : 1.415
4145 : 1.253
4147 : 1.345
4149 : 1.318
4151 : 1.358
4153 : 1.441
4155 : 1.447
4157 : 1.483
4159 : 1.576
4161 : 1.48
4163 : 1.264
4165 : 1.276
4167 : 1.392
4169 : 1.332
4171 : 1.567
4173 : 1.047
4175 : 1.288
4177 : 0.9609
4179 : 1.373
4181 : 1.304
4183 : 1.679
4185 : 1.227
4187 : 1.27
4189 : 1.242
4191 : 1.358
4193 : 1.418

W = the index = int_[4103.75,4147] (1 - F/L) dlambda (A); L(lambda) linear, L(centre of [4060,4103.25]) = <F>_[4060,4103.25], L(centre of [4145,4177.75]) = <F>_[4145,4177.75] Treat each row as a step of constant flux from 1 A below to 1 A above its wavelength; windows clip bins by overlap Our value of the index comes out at 0.9 A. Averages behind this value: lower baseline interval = 1.23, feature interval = 1.27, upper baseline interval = 1.35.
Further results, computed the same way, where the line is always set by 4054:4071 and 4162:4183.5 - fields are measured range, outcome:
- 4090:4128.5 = 1.5 A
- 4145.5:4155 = -0.5 A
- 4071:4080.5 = 0.3 A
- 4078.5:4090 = 0.6 A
